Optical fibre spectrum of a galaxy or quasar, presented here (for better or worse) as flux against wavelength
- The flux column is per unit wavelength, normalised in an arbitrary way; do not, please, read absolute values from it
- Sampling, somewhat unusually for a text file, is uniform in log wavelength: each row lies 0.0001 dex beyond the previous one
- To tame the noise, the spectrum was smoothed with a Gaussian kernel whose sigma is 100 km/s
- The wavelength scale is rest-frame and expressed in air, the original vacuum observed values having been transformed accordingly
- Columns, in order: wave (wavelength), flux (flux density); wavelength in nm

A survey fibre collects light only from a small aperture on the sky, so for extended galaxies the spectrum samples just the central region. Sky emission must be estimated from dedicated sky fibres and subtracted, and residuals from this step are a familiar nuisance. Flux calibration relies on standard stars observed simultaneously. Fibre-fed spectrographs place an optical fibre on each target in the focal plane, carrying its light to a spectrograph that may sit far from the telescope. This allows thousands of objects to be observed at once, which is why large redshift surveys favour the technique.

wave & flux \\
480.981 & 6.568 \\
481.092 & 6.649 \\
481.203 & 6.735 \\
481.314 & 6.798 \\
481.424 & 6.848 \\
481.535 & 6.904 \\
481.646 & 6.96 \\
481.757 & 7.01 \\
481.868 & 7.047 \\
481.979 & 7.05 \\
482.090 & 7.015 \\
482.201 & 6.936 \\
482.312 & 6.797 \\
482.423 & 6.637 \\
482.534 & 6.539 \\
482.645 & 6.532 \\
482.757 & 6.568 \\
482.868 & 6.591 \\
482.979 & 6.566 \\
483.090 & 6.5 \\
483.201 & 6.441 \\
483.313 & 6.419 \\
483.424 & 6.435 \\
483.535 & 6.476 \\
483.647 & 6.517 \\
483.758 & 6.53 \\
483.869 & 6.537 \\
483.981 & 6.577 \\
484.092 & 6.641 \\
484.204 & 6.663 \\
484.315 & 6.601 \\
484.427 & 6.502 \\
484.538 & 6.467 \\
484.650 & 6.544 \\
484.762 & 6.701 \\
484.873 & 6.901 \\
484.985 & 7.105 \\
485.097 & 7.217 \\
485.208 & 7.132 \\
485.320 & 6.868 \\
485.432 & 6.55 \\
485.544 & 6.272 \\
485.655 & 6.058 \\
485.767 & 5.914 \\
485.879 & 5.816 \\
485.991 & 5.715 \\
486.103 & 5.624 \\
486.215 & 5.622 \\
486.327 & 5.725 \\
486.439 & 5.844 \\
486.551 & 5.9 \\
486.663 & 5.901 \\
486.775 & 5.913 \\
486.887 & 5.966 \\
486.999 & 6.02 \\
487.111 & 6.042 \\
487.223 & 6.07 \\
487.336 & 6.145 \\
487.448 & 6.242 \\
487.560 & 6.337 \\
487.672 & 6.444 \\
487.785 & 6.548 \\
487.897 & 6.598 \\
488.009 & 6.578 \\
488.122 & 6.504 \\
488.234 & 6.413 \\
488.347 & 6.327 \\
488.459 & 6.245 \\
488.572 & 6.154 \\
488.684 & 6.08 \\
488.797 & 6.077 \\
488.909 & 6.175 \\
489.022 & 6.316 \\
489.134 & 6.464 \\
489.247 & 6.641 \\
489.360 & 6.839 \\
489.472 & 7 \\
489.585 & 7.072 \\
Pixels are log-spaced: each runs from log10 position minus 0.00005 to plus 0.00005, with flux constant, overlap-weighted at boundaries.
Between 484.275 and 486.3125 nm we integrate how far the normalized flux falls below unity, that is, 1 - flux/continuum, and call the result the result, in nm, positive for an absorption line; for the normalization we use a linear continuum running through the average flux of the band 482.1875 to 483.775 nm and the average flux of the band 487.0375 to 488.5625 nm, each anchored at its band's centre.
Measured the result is 0.01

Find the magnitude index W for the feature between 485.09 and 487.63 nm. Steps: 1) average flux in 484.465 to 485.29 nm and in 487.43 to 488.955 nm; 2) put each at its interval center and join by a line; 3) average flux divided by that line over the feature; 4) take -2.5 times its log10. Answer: 0.09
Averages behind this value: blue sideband 6.86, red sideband 6.34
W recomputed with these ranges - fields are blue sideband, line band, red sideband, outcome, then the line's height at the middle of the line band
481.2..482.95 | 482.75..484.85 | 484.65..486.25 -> 0.01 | 6.6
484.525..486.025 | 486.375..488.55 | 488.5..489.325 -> 0.03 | 6.38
